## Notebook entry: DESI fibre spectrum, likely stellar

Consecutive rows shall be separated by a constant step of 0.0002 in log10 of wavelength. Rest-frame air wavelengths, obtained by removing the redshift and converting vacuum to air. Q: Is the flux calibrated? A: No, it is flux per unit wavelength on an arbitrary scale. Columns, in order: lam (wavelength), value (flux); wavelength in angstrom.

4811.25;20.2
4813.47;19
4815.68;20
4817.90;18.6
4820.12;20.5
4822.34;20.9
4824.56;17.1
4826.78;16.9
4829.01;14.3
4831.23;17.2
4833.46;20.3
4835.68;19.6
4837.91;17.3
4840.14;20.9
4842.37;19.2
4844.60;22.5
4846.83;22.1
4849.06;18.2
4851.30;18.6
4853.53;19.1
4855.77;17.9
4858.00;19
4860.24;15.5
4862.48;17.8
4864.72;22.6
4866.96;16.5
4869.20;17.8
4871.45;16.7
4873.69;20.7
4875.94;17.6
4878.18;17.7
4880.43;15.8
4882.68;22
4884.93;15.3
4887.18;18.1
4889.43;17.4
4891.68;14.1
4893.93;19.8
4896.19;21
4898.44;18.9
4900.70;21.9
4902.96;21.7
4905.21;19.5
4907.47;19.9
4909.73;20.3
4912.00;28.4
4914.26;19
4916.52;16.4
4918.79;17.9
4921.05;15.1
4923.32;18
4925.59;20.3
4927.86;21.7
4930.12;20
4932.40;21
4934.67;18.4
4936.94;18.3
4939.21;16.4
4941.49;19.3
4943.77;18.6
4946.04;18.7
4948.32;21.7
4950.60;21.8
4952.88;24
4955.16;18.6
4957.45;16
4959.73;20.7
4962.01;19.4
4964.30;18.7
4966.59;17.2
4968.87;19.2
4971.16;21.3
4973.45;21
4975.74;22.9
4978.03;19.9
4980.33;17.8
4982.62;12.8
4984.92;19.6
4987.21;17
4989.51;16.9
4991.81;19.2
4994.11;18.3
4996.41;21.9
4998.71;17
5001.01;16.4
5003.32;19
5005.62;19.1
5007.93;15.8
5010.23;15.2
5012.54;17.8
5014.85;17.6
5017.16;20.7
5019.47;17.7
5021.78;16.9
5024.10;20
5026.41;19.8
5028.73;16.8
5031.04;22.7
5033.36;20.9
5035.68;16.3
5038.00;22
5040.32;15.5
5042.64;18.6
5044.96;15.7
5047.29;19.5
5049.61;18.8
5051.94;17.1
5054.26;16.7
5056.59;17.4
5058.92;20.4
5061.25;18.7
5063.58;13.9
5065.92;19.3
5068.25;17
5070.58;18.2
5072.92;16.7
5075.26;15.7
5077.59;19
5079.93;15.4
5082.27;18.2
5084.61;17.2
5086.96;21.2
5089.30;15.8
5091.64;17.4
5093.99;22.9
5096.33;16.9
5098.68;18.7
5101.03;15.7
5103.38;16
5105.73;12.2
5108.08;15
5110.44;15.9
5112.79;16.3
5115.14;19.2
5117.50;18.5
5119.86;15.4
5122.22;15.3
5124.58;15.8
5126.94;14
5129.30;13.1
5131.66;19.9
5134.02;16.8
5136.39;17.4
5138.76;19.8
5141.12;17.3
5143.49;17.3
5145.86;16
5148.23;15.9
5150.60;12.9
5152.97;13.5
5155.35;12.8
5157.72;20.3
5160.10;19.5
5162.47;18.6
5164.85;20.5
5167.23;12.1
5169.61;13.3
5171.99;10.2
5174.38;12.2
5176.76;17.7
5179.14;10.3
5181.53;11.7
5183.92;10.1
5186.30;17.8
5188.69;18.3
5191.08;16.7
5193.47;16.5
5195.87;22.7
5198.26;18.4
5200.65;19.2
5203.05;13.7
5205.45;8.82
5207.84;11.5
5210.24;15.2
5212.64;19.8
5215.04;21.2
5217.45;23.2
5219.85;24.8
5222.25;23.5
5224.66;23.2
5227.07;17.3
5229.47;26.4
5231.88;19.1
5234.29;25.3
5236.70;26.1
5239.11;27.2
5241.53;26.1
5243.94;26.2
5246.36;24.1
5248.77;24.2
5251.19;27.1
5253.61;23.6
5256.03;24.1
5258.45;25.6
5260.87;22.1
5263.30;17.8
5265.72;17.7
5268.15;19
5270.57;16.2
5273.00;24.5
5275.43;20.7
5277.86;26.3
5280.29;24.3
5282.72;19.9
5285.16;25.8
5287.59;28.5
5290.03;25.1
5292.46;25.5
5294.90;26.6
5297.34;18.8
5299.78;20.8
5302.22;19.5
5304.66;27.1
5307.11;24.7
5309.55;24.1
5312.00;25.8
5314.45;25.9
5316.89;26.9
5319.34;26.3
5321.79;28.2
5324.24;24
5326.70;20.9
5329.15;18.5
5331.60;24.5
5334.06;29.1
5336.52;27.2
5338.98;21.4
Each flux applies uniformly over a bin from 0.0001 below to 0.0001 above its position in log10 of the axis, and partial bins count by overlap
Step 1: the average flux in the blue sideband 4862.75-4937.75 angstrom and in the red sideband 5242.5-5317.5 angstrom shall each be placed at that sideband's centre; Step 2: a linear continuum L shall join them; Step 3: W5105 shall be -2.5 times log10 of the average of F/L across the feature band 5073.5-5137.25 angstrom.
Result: 0.26 mag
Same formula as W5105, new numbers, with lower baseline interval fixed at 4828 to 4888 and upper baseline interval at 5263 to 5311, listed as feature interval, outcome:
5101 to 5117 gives 0.30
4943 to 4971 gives -0.01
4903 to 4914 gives -0.15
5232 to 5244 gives -0.15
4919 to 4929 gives 0.03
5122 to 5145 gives 0.26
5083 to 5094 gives 0.13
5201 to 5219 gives 0.31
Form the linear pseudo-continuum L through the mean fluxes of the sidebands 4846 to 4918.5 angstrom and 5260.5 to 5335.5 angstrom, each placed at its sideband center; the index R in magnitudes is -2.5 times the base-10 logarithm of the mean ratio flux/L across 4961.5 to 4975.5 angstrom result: 0.01 mag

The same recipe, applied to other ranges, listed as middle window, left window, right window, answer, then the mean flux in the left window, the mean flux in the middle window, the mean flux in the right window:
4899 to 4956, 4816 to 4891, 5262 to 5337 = -0.03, 18.5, 19.9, 23.5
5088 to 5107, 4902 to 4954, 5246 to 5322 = 0.26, 19.8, 17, 23.6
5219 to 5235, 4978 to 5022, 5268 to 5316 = -0.02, 17.8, 22.7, 23.6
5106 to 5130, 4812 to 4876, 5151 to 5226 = 0.09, 18.8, 15.8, 16.7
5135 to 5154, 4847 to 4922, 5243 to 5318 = 0.32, 18.8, 16.3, 23.5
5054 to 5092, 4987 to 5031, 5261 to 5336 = 0.11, 18.2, 17.6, 23.5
